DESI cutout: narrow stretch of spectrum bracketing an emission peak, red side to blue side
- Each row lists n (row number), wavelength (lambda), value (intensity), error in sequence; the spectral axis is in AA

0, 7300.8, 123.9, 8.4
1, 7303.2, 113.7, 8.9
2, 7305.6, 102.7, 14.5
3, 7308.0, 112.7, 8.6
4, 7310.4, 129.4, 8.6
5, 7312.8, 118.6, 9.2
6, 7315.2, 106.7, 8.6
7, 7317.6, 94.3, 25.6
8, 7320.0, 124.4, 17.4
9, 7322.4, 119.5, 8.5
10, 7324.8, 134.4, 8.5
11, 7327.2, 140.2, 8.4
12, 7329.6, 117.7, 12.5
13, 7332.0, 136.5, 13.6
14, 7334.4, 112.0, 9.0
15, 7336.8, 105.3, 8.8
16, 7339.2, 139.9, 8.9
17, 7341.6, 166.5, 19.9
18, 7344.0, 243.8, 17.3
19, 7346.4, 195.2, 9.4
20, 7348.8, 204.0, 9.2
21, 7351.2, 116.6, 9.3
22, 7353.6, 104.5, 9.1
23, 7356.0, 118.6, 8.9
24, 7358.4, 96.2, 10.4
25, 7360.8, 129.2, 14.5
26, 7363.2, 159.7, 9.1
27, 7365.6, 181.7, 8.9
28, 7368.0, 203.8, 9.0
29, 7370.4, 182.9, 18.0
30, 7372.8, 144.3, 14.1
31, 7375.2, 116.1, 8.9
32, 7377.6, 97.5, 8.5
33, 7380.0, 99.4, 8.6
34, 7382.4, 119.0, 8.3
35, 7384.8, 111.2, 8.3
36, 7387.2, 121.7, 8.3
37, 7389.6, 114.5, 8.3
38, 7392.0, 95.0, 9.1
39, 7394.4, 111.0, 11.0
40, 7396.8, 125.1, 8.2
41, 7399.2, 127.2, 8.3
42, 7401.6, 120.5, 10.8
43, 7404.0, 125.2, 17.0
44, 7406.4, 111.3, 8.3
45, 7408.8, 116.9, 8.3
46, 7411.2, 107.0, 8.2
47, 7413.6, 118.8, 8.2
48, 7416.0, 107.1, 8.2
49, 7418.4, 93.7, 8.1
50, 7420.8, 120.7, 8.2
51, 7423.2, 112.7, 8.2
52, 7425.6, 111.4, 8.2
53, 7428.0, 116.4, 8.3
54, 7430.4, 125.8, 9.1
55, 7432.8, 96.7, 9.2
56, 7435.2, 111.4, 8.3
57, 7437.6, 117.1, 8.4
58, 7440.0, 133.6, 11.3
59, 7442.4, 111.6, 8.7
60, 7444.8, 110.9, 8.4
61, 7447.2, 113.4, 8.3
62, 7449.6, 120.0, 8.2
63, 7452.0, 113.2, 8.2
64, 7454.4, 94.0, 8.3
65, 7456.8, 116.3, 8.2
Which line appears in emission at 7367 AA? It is [N II]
